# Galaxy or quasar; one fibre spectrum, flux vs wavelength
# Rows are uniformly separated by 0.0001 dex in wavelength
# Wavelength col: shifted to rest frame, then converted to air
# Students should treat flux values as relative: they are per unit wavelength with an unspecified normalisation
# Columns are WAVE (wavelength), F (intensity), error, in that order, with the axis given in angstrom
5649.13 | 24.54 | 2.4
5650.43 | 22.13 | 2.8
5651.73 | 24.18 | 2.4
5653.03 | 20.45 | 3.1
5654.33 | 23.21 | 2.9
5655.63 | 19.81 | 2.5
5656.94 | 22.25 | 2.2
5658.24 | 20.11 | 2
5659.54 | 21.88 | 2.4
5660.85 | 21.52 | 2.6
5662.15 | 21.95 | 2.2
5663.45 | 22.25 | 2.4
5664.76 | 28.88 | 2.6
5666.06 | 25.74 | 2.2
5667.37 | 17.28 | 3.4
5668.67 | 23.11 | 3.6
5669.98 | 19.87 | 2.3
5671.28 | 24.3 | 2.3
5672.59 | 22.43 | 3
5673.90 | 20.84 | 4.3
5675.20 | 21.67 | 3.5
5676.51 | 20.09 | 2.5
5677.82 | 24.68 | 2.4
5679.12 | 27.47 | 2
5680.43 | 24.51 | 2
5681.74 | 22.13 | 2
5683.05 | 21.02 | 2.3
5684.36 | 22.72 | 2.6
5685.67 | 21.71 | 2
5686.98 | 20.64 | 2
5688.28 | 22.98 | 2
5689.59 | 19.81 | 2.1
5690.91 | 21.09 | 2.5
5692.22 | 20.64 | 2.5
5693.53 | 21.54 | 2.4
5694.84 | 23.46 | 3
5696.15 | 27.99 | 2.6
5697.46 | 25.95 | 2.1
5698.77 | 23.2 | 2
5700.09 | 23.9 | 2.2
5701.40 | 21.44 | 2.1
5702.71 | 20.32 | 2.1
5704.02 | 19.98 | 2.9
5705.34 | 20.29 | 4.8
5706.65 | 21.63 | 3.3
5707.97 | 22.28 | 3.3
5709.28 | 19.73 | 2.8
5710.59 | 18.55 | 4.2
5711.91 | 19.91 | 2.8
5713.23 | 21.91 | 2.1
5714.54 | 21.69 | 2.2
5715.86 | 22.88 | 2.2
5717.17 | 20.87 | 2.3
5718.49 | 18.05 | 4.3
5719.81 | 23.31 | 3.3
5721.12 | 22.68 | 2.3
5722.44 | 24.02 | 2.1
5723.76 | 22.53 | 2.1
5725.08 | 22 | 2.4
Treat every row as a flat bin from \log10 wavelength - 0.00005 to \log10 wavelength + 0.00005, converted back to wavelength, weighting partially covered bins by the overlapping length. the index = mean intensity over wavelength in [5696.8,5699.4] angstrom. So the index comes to 24.6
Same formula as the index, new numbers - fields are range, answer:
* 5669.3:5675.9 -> 21.8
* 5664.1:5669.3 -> 23.7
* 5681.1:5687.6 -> 21.6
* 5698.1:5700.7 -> 23.5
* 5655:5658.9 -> 20.7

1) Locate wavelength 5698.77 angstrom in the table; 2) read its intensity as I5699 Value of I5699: 23.2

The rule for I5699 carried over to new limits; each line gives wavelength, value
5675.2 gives 21.67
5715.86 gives 22.88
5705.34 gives 20.29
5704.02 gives 19.98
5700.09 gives 23.9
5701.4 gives 21.44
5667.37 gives 17.28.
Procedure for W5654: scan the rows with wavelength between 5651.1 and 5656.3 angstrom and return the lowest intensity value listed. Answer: 19.81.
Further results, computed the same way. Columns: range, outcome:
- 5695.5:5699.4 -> 23.2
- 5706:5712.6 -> 18.55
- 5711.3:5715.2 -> 19.91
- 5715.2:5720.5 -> 18.05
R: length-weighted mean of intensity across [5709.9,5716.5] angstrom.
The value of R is 21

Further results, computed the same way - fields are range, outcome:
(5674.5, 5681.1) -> 23.7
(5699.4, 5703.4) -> 21.9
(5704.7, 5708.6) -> 21.4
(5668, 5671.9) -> 22.4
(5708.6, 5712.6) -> 19.4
